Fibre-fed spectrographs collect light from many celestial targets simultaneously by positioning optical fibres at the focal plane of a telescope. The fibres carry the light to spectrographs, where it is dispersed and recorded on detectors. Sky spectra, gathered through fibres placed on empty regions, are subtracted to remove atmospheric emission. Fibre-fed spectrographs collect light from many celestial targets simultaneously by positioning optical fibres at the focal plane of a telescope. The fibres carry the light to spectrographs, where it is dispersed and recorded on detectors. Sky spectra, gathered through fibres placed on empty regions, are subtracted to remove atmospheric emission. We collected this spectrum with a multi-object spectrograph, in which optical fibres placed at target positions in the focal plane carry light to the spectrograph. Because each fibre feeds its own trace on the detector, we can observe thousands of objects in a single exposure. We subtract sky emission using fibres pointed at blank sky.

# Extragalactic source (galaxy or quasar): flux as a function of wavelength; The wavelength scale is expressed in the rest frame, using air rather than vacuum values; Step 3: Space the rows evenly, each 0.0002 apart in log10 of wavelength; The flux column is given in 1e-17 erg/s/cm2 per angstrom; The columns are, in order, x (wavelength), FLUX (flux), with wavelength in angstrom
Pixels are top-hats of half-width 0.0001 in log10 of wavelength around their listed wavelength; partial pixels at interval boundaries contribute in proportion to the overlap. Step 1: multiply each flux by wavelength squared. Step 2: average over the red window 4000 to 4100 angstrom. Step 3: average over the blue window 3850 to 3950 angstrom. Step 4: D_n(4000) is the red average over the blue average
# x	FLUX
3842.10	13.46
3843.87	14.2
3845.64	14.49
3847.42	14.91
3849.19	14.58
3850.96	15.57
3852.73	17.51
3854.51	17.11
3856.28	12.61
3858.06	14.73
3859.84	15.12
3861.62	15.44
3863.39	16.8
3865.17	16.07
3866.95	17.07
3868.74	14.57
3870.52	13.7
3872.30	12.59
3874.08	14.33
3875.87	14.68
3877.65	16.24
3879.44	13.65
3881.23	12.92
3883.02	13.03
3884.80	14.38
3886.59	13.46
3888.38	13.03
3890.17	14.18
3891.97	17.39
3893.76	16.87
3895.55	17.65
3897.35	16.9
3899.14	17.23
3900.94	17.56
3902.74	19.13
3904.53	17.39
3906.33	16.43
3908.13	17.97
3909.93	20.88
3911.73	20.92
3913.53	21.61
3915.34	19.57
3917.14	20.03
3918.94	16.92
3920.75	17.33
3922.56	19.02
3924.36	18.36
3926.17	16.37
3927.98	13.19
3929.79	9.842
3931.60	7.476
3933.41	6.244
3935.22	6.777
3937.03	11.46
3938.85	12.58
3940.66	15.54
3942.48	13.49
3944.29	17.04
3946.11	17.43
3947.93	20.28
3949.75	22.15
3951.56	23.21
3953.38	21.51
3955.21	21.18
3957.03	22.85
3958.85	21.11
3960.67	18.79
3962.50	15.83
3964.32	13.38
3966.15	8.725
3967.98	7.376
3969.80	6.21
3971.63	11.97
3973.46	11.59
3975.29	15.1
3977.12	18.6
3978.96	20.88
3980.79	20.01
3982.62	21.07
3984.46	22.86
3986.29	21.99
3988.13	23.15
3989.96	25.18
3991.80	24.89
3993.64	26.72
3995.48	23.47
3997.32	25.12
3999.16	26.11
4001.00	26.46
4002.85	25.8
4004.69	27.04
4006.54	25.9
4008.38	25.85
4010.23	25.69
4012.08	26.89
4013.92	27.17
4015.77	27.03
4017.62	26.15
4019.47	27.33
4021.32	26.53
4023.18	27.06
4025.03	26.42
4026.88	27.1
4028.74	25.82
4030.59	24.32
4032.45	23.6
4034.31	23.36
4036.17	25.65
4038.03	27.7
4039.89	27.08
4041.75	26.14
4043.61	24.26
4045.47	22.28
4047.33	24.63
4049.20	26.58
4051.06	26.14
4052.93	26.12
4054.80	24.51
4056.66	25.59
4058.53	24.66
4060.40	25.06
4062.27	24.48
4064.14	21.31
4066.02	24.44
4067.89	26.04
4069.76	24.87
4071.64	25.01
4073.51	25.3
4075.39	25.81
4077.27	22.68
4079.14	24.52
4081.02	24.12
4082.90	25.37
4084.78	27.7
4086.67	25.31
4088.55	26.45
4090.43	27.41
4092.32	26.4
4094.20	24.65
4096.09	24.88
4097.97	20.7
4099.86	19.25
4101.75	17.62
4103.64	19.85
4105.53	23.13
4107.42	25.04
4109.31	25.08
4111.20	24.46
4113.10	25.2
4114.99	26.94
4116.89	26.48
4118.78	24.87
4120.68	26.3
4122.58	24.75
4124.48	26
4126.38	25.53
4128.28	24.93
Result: 1.75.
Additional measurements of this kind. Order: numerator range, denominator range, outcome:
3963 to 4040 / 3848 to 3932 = 1.50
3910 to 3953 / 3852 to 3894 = 1.12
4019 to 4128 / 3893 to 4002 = 1.49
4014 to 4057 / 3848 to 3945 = 1.79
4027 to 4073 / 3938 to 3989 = 1.51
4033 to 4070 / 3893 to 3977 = 1.65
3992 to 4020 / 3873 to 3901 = 1.83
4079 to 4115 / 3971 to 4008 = 1.14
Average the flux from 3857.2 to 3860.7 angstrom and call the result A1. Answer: 14.9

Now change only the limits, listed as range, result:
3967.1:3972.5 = 8.51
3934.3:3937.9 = 9.09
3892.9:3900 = 17.2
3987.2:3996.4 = 24.7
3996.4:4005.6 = 26.1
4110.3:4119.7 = 25.6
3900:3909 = 17.7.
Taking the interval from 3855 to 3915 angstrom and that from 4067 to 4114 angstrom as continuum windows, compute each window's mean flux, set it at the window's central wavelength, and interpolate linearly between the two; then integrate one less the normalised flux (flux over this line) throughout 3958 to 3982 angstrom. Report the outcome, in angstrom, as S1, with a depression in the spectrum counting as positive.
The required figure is 5.9 angstrom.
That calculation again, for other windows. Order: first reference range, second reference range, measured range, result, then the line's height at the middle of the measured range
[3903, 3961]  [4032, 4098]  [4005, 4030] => -4.8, 22.2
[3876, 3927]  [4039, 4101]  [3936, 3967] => 3.0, 19.3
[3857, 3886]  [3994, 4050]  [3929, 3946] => 7.1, 19.6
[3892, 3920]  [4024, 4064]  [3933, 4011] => 9.8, 21.7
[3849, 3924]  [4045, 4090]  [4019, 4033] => -1.8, 23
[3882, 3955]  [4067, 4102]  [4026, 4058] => -4.1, 22.5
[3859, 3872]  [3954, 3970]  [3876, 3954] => -3.2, 15.5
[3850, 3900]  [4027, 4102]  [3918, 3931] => 1.5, 17.7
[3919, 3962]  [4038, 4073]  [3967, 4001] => 0.0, 19.6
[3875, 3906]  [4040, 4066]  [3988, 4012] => -4.2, 21.8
